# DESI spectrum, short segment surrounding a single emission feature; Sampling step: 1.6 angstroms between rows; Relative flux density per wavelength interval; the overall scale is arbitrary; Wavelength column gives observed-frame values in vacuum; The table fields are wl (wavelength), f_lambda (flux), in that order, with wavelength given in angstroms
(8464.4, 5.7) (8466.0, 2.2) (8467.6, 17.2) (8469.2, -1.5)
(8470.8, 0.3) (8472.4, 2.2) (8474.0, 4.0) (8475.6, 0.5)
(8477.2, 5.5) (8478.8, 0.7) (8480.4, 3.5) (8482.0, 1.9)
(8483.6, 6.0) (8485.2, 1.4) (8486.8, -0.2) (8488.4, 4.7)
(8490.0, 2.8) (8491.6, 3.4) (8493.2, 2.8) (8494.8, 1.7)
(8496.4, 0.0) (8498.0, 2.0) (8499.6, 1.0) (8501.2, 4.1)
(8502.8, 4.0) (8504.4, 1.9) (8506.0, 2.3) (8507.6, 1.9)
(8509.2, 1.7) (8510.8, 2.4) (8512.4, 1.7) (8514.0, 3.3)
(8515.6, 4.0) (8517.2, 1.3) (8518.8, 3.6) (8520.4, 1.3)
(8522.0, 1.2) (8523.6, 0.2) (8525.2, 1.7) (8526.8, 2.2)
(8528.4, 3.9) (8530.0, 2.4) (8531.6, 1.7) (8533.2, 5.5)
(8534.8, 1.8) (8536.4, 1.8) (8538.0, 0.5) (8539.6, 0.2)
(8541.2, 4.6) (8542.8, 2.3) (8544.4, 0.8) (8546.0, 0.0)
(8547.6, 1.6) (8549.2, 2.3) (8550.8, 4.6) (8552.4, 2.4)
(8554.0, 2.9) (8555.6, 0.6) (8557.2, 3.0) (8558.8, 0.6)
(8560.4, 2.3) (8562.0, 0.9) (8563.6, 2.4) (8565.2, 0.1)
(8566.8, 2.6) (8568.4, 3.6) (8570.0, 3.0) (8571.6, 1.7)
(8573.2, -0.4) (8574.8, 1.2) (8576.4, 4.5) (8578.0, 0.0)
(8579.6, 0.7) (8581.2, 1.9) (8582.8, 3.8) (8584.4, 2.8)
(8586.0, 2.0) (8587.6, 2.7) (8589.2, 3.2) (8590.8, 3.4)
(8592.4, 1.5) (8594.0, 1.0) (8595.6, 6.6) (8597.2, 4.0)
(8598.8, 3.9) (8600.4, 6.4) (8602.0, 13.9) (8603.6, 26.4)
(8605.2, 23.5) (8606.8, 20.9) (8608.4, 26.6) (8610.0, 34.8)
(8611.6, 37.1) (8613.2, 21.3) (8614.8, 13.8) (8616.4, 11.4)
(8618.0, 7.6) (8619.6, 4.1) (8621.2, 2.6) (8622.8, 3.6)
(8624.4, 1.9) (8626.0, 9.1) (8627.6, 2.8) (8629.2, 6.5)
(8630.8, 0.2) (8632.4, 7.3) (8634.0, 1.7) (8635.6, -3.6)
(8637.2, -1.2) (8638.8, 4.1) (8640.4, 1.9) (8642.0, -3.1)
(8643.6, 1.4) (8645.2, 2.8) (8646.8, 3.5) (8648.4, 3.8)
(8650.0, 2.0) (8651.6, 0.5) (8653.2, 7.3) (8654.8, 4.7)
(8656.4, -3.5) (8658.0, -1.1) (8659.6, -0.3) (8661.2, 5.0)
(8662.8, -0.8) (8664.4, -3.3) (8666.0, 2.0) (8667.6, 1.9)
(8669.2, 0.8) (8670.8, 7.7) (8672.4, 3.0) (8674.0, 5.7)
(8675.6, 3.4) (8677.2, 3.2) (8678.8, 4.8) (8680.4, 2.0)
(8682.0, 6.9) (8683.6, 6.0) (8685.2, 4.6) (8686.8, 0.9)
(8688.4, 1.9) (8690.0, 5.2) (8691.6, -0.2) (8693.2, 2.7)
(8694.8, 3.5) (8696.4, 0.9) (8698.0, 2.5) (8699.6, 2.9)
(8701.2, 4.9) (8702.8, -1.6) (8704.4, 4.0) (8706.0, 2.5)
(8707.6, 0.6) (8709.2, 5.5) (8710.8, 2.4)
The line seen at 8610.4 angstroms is [O II]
